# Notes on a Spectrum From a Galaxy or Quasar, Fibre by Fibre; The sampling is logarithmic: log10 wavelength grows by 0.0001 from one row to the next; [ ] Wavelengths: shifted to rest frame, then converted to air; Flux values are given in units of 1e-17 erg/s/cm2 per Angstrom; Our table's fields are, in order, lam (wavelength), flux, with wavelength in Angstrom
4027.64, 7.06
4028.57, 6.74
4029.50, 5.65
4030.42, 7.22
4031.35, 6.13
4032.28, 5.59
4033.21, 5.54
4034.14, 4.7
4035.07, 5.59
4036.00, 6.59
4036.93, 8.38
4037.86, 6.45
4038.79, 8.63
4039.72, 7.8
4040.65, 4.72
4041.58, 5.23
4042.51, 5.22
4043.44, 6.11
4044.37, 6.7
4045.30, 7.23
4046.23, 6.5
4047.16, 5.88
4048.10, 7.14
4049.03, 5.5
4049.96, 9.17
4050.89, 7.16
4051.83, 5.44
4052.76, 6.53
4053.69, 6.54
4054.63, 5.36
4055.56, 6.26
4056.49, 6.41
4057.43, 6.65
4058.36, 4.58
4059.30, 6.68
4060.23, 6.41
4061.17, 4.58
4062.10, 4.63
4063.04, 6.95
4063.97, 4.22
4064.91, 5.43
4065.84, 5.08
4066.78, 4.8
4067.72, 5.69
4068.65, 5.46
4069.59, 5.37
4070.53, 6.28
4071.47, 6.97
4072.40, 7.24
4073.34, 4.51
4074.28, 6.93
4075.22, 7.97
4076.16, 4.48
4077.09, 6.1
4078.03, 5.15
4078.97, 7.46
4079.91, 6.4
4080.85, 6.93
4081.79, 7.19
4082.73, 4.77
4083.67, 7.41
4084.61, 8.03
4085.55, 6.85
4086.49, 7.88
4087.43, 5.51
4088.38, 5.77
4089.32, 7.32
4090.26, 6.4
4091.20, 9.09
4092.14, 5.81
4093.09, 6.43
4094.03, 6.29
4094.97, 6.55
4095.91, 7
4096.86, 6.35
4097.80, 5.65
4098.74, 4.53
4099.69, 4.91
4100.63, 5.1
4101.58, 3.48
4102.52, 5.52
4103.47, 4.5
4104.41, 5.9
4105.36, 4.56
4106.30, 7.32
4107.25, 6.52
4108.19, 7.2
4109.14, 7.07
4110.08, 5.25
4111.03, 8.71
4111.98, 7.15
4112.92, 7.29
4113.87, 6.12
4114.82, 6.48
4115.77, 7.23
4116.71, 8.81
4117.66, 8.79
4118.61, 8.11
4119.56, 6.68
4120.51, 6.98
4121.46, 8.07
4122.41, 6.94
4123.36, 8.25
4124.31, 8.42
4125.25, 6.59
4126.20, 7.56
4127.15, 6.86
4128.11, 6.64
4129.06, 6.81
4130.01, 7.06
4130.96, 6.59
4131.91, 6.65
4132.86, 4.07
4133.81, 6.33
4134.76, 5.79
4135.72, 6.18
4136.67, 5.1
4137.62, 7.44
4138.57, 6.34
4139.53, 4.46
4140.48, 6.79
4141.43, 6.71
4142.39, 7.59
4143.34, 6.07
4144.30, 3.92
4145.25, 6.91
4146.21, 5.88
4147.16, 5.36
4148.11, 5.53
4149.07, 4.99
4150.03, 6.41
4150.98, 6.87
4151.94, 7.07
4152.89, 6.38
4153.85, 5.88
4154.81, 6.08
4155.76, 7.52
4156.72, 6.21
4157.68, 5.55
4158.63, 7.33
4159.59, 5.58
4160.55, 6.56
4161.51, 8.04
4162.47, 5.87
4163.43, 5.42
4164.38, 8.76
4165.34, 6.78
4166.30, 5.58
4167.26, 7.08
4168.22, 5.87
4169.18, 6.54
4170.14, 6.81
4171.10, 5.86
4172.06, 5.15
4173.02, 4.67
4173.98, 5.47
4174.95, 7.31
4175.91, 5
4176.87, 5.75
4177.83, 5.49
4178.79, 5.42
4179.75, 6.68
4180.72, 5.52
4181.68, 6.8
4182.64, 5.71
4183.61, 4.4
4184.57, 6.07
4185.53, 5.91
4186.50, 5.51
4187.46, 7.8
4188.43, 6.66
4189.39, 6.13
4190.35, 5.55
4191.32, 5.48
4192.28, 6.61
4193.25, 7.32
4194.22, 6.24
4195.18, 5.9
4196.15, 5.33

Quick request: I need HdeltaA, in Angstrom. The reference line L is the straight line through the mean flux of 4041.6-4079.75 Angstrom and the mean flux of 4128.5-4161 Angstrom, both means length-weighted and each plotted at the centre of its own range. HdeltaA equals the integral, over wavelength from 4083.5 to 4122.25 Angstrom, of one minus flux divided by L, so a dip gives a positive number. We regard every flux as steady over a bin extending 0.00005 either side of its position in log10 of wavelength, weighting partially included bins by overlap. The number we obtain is -3.0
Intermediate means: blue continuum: 6.06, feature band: 6.6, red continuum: 6.18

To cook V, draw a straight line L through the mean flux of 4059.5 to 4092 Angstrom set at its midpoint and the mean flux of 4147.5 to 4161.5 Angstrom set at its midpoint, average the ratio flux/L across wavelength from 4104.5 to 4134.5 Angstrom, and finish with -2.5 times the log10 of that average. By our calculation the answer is -0.11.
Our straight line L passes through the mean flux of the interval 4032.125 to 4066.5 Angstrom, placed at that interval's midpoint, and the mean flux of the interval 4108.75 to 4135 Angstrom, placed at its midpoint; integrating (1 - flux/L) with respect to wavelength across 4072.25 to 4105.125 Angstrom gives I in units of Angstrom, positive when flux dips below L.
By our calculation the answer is 2.2 Angstrom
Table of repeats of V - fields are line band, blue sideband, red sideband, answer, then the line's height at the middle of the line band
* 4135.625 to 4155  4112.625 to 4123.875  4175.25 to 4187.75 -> 0.12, 6.78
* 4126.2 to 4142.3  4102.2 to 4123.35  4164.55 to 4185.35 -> 0.05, 6.58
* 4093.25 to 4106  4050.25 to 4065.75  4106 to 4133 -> 0.23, 6.74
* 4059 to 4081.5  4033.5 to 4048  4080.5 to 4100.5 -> 0.09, 6.44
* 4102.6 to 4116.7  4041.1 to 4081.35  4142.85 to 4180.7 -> -0.08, 6.11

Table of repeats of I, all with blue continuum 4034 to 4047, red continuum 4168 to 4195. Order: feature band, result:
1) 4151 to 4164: -0.8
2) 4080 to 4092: -1.1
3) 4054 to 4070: 2.0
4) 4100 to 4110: 0.9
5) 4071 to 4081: 0.0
